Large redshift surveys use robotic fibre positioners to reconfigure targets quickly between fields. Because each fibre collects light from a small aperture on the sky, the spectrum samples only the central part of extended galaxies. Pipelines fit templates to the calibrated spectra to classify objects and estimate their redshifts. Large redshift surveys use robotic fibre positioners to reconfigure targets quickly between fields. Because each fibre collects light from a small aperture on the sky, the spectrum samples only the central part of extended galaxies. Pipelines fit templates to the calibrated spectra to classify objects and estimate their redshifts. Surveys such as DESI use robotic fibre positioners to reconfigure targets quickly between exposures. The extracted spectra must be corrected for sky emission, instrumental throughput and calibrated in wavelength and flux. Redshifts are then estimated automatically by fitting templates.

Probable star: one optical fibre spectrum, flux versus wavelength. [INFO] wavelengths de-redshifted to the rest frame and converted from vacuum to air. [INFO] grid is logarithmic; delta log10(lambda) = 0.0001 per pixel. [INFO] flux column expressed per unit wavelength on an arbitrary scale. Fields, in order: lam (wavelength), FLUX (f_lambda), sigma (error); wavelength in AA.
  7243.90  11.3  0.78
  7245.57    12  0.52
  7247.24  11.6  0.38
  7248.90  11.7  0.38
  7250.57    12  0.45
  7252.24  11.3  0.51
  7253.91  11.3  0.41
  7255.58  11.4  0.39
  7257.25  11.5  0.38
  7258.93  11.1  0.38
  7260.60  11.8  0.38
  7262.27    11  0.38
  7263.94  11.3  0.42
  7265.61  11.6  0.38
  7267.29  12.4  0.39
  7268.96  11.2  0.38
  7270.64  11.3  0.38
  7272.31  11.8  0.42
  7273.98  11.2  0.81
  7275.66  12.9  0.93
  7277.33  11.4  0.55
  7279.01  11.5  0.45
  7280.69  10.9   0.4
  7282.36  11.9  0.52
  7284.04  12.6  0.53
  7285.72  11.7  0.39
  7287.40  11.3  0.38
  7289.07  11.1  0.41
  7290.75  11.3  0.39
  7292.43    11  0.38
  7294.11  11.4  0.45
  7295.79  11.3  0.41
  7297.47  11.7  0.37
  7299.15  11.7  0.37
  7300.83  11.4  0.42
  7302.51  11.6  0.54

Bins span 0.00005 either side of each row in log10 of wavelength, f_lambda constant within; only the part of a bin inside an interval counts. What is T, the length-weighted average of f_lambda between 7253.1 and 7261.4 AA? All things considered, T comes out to 11.4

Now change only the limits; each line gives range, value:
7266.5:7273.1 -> 11.7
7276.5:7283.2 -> 11.4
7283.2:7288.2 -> 11.9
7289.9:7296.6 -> 11.2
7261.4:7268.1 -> 11.6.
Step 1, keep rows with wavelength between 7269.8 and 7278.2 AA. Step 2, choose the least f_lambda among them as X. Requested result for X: 11.2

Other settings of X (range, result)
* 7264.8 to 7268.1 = 11.6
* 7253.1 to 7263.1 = 11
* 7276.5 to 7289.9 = 10.9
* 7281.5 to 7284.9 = 11.9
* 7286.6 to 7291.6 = 11.1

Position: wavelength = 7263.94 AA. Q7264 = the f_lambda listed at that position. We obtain 11.3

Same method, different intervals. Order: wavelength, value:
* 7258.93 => 11.1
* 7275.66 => 12.9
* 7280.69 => 10.9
